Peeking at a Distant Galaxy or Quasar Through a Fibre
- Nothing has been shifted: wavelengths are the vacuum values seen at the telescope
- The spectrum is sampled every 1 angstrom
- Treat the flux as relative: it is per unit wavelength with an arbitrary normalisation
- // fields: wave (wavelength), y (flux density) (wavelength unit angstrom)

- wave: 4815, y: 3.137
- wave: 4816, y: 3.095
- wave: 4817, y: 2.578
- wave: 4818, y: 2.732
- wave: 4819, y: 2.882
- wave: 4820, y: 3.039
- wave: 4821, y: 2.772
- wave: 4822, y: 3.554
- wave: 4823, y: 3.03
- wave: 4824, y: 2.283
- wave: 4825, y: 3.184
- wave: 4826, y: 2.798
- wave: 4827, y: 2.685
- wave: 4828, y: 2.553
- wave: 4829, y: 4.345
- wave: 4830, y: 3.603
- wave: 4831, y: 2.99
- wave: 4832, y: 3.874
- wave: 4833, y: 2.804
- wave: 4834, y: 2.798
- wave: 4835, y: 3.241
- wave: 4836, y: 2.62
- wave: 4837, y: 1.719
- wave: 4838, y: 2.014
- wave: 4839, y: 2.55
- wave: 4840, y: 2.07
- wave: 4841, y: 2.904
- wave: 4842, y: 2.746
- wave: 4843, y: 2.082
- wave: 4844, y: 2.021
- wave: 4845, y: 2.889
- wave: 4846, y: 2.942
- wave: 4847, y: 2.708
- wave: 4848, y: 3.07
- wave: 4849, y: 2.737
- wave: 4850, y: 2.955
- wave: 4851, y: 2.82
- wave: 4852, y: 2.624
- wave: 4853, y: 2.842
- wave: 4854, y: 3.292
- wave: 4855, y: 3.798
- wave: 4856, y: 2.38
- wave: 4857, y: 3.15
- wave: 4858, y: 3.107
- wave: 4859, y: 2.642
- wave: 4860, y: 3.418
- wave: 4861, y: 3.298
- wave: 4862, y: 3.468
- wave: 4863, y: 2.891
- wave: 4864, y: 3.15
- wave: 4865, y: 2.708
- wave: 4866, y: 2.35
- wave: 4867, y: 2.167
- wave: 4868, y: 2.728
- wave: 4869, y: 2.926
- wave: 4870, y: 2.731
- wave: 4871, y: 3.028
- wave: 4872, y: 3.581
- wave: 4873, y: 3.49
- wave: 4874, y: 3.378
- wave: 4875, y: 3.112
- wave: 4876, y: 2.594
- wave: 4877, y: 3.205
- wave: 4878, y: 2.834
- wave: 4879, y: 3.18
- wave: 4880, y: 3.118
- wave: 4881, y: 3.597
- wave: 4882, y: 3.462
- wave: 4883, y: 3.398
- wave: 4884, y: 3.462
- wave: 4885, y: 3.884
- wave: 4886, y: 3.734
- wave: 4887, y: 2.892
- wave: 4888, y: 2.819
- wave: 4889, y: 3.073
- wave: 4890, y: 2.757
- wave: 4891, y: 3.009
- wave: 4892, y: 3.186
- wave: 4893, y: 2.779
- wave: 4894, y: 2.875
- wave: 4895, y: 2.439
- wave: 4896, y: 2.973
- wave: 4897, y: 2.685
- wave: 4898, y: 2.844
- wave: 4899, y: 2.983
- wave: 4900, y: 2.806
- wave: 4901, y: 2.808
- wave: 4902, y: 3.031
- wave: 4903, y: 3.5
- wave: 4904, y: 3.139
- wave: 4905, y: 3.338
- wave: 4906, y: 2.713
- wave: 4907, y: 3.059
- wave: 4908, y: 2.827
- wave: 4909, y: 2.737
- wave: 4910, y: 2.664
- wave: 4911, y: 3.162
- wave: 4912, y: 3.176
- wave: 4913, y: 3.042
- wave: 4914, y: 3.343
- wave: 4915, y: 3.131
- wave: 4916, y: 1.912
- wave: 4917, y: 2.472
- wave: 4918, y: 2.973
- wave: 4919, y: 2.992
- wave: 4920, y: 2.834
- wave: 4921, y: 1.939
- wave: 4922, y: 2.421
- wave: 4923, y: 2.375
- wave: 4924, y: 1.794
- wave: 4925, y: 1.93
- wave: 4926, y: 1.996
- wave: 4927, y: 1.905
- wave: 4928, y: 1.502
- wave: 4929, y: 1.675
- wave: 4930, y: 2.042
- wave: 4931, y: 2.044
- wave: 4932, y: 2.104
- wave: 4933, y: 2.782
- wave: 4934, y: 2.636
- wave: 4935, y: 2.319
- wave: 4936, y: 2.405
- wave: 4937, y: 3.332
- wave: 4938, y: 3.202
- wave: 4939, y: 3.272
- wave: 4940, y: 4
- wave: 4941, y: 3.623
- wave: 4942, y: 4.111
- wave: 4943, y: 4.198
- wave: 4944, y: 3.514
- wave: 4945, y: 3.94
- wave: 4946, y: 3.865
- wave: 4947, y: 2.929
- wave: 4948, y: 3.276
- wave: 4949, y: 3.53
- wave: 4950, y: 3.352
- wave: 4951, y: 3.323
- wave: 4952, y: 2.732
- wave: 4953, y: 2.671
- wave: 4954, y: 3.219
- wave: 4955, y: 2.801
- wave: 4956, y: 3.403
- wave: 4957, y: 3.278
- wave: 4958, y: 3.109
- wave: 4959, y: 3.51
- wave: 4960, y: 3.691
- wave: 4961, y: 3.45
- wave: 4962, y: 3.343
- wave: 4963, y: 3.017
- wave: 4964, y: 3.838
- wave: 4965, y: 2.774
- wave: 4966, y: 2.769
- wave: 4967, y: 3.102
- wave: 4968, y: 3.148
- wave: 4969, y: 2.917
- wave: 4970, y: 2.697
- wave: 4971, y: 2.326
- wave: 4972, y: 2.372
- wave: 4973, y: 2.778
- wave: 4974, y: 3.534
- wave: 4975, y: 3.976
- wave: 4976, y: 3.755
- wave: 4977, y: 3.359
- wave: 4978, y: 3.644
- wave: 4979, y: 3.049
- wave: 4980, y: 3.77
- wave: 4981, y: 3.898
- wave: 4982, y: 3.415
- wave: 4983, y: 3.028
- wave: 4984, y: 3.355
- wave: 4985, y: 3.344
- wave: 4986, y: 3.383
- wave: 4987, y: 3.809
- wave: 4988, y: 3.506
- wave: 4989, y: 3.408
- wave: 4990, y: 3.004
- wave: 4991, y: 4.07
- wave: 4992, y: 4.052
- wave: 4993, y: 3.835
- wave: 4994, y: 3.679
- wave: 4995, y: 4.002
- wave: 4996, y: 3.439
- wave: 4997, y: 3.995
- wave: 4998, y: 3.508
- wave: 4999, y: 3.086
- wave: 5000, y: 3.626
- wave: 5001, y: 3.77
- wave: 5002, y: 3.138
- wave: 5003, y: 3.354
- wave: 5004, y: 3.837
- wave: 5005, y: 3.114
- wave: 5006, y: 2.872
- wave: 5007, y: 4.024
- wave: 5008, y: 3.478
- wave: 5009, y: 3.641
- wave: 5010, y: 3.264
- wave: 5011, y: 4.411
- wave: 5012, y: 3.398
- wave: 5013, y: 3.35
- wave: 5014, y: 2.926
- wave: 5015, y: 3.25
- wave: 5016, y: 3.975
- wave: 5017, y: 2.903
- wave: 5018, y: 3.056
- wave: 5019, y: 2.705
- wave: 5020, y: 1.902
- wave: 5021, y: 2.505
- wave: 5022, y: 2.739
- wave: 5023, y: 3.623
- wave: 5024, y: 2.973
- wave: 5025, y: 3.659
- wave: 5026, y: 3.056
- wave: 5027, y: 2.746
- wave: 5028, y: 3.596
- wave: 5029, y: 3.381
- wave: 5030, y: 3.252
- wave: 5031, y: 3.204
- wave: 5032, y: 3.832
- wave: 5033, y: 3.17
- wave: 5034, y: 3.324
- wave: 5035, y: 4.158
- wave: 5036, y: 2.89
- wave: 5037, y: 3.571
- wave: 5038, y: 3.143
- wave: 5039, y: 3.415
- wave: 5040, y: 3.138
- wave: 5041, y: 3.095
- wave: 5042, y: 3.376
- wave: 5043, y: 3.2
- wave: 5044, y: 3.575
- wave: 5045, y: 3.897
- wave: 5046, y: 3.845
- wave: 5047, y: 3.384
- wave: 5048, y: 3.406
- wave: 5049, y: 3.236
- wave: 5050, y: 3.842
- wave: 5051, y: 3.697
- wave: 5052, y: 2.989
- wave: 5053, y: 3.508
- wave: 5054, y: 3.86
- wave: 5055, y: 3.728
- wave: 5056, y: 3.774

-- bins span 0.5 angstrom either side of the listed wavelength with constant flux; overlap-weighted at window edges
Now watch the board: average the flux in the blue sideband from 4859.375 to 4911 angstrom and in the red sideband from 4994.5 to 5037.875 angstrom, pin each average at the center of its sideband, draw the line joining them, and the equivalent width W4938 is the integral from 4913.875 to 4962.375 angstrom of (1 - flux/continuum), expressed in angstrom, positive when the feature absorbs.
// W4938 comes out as 4.1 angstrom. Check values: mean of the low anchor 3.04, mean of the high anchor 3.34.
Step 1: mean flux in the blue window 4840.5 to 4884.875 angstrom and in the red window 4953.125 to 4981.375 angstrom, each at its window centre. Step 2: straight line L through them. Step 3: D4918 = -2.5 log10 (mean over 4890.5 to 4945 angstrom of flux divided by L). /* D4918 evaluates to 0.11 mag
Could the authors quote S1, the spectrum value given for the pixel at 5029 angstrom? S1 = 3.381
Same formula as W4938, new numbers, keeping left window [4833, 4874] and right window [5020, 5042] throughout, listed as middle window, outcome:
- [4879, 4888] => -1.56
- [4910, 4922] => 0.70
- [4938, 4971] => -2.74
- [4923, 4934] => 3.57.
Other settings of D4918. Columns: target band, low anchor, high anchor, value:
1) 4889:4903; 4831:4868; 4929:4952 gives 0.03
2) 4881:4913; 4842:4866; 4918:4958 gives -0.06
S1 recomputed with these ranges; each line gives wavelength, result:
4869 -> 2.926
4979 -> 3.049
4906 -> 2.713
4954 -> 3.219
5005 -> 3.114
